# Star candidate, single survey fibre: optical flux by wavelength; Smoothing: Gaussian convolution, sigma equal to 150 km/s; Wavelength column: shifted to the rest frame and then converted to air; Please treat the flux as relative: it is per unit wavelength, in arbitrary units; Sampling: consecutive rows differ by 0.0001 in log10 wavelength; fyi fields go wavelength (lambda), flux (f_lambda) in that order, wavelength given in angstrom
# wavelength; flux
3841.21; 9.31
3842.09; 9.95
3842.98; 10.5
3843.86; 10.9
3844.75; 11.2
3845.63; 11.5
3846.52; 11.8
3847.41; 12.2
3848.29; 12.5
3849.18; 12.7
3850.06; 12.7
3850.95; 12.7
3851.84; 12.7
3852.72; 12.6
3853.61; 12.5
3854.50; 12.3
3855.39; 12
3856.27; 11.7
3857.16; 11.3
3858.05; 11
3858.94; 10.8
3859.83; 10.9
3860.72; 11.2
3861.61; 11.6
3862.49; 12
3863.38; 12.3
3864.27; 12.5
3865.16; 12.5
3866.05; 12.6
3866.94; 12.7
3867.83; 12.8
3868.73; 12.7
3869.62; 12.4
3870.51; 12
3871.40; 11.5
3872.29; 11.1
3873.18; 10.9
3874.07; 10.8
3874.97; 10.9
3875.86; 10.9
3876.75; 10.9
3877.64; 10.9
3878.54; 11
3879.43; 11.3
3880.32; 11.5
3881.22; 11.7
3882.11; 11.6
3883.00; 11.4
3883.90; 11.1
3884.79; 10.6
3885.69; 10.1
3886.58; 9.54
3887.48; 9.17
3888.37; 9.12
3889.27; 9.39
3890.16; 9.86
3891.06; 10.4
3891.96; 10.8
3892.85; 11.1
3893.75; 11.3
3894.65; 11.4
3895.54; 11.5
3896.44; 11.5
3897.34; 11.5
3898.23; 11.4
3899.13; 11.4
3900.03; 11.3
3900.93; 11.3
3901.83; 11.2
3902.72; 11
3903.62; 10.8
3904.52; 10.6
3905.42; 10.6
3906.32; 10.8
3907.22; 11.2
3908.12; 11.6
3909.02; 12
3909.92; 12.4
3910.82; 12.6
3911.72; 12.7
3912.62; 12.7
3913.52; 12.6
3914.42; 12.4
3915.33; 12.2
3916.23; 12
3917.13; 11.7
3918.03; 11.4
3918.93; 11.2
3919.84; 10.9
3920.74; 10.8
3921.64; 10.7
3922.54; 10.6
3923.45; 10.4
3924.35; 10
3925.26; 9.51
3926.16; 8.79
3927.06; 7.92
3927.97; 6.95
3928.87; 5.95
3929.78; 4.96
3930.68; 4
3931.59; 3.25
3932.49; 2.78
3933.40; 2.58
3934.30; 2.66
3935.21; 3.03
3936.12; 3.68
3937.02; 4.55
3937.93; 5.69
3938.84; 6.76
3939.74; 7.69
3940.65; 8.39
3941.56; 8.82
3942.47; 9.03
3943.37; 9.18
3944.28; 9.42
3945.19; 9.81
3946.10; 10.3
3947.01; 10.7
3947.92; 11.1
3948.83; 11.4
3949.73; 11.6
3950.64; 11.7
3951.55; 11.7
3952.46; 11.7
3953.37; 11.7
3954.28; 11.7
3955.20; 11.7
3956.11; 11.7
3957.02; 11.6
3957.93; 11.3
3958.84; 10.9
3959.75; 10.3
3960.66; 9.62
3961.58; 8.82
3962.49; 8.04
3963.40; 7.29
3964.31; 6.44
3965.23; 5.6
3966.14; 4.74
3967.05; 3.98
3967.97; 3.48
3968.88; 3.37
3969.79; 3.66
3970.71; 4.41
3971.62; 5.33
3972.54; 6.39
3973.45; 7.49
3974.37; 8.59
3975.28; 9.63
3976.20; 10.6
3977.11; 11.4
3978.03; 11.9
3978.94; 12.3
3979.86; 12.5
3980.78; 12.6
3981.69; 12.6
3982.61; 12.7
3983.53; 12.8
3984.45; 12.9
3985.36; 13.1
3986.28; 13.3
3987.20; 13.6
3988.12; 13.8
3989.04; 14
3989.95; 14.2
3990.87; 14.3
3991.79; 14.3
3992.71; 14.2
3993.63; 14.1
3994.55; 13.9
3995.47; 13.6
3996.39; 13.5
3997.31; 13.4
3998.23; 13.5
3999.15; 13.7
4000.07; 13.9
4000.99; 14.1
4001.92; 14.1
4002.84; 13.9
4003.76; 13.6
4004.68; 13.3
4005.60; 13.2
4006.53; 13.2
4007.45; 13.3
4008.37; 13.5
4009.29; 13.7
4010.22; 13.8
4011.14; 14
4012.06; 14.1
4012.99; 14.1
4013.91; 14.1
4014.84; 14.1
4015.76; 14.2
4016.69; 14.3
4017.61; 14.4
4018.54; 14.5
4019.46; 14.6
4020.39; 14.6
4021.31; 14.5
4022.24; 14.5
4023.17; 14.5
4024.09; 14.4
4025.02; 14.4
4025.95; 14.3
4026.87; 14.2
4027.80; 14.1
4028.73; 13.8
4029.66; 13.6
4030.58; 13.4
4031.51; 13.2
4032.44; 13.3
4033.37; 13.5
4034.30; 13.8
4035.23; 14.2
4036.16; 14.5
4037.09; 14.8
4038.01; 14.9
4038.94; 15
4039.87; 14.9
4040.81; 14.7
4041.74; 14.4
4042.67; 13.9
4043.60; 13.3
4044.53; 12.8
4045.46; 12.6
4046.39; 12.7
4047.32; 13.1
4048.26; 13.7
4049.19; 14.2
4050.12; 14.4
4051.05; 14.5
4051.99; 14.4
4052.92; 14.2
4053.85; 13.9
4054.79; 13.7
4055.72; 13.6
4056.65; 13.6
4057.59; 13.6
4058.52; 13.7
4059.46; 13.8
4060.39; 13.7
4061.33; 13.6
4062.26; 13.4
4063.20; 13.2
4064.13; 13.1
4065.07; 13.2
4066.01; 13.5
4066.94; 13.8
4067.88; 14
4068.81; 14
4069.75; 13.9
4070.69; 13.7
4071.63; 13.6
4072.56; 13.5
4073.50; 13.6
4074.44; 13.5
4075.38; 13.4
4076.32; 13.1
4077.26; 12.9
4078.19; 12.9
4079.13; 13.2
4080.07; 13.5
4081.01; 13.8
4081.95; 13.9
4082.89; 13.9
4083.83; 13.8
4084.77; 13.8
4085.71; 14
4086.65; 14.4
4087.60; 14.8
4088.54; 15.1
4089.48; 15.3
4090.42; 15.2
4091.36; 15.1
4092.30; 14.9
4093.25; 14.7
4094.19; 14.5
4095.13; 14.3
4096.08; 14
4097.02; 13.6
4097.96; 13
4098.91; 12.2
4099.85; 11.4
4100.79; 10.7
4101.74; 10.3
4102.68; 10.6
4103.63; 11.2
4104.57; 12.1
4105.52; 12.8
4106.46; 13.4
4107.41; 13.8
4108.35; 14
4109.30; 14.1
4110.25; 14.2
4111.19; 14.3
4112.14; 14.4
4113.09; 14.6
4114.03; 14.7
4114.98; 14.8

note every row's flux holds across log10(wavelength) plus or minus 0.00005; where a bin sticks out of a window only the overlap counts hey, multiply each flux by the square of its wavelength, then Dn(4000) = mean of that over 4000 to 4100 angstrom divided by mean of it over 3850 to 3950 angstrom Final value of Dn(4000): 1.5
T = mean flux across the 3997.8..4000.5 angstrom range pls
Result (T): 13.7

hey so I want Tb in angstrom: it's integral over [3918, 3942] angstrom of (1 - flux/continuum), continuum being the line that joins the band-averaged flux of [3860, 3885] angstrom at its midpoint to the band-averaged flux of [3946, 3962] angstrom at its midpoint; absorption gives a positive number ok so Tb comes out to 8.9 angstrom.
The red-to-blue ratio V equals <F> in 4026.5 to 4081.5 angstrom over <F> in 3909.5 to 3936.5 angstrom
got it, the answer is 1.56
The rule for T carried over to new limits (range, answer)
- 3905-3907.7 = 10.9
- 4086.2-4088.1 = 14.6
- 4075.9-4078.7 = 13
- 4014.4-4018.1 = 14.3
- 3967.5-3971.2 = 3.75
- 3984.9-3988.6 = 13.5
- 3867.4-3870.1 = 12.6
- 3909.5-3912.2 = 12.6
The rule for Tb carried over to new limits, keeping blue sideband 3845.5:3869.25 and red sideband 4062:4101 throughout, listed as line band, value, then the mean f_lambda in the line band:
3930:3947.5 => 8.6 angstrom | 6.43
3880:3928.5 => 5.9 angstrom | 10.9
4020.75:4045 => -1.3 angstrom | 14.1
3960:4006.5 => 7.5 angstrom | 10.9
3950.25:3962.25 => 1.7 angstrom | 11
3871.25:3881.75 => 1.0 angstrom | 11.1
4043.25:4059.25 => -0.2 angstrom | 13.7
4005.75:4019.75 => -0.8 angstrom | 14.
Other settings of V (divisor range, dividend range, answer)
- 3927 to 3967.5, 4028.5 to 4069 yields 1.71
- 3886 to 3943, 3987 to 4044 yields 1.48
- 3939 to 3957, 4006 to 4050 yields 1.34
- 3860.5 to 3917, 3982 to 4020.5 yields 1.21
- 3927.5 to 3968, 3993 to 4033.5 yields 1.74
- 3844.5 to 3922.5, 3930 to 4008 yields 0.88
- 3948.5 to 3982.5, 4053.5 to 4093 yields 1.50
